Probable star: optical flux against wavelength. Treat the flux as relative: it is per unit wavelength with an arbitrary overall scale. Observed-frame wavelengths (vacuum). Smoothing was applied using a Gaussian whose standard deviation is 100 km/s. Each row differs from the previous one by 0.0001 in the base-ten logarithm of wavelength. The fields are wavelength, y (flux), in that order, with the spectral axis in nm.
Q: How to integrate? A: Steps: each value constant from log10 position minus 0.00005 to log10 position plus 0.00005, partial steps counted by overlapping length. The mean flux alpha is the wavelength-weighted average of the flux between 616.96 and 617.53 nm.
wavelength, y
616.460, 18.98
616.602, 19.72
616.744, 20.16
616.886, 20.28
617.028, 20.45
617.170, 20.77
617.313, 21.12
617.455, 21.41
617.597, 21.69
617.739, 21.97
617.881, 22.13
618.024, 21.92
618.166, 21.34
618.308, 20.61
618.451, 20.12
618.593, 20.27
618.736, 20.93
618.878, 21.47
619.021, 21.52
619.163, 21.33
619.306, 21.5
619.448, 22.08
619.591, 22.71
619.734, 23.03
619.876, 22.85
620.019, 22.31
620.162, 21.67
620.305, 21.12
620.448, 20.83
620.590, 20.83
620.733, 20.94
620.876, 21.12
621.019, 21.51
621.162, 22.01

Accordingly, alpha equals 20.9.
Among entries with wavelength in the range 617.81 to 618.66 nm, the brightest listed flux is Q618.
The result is 22.13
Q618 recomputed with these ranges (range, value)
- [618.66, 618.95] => 21.47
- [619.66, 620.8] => 23.03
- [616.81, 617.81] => 21.97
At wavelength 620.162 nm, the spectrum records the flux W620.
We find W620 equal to 21.67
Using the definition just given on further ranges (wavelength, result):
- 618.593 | 20.27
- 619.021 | 21.52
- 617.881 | 22.13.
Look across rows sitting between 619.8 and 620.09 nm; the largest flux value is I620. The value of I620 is 22.85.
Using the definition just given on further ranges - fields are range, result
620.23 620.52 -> 21.12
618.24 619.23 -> 21.52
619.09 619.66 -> 22.71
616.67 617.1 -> 20.45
